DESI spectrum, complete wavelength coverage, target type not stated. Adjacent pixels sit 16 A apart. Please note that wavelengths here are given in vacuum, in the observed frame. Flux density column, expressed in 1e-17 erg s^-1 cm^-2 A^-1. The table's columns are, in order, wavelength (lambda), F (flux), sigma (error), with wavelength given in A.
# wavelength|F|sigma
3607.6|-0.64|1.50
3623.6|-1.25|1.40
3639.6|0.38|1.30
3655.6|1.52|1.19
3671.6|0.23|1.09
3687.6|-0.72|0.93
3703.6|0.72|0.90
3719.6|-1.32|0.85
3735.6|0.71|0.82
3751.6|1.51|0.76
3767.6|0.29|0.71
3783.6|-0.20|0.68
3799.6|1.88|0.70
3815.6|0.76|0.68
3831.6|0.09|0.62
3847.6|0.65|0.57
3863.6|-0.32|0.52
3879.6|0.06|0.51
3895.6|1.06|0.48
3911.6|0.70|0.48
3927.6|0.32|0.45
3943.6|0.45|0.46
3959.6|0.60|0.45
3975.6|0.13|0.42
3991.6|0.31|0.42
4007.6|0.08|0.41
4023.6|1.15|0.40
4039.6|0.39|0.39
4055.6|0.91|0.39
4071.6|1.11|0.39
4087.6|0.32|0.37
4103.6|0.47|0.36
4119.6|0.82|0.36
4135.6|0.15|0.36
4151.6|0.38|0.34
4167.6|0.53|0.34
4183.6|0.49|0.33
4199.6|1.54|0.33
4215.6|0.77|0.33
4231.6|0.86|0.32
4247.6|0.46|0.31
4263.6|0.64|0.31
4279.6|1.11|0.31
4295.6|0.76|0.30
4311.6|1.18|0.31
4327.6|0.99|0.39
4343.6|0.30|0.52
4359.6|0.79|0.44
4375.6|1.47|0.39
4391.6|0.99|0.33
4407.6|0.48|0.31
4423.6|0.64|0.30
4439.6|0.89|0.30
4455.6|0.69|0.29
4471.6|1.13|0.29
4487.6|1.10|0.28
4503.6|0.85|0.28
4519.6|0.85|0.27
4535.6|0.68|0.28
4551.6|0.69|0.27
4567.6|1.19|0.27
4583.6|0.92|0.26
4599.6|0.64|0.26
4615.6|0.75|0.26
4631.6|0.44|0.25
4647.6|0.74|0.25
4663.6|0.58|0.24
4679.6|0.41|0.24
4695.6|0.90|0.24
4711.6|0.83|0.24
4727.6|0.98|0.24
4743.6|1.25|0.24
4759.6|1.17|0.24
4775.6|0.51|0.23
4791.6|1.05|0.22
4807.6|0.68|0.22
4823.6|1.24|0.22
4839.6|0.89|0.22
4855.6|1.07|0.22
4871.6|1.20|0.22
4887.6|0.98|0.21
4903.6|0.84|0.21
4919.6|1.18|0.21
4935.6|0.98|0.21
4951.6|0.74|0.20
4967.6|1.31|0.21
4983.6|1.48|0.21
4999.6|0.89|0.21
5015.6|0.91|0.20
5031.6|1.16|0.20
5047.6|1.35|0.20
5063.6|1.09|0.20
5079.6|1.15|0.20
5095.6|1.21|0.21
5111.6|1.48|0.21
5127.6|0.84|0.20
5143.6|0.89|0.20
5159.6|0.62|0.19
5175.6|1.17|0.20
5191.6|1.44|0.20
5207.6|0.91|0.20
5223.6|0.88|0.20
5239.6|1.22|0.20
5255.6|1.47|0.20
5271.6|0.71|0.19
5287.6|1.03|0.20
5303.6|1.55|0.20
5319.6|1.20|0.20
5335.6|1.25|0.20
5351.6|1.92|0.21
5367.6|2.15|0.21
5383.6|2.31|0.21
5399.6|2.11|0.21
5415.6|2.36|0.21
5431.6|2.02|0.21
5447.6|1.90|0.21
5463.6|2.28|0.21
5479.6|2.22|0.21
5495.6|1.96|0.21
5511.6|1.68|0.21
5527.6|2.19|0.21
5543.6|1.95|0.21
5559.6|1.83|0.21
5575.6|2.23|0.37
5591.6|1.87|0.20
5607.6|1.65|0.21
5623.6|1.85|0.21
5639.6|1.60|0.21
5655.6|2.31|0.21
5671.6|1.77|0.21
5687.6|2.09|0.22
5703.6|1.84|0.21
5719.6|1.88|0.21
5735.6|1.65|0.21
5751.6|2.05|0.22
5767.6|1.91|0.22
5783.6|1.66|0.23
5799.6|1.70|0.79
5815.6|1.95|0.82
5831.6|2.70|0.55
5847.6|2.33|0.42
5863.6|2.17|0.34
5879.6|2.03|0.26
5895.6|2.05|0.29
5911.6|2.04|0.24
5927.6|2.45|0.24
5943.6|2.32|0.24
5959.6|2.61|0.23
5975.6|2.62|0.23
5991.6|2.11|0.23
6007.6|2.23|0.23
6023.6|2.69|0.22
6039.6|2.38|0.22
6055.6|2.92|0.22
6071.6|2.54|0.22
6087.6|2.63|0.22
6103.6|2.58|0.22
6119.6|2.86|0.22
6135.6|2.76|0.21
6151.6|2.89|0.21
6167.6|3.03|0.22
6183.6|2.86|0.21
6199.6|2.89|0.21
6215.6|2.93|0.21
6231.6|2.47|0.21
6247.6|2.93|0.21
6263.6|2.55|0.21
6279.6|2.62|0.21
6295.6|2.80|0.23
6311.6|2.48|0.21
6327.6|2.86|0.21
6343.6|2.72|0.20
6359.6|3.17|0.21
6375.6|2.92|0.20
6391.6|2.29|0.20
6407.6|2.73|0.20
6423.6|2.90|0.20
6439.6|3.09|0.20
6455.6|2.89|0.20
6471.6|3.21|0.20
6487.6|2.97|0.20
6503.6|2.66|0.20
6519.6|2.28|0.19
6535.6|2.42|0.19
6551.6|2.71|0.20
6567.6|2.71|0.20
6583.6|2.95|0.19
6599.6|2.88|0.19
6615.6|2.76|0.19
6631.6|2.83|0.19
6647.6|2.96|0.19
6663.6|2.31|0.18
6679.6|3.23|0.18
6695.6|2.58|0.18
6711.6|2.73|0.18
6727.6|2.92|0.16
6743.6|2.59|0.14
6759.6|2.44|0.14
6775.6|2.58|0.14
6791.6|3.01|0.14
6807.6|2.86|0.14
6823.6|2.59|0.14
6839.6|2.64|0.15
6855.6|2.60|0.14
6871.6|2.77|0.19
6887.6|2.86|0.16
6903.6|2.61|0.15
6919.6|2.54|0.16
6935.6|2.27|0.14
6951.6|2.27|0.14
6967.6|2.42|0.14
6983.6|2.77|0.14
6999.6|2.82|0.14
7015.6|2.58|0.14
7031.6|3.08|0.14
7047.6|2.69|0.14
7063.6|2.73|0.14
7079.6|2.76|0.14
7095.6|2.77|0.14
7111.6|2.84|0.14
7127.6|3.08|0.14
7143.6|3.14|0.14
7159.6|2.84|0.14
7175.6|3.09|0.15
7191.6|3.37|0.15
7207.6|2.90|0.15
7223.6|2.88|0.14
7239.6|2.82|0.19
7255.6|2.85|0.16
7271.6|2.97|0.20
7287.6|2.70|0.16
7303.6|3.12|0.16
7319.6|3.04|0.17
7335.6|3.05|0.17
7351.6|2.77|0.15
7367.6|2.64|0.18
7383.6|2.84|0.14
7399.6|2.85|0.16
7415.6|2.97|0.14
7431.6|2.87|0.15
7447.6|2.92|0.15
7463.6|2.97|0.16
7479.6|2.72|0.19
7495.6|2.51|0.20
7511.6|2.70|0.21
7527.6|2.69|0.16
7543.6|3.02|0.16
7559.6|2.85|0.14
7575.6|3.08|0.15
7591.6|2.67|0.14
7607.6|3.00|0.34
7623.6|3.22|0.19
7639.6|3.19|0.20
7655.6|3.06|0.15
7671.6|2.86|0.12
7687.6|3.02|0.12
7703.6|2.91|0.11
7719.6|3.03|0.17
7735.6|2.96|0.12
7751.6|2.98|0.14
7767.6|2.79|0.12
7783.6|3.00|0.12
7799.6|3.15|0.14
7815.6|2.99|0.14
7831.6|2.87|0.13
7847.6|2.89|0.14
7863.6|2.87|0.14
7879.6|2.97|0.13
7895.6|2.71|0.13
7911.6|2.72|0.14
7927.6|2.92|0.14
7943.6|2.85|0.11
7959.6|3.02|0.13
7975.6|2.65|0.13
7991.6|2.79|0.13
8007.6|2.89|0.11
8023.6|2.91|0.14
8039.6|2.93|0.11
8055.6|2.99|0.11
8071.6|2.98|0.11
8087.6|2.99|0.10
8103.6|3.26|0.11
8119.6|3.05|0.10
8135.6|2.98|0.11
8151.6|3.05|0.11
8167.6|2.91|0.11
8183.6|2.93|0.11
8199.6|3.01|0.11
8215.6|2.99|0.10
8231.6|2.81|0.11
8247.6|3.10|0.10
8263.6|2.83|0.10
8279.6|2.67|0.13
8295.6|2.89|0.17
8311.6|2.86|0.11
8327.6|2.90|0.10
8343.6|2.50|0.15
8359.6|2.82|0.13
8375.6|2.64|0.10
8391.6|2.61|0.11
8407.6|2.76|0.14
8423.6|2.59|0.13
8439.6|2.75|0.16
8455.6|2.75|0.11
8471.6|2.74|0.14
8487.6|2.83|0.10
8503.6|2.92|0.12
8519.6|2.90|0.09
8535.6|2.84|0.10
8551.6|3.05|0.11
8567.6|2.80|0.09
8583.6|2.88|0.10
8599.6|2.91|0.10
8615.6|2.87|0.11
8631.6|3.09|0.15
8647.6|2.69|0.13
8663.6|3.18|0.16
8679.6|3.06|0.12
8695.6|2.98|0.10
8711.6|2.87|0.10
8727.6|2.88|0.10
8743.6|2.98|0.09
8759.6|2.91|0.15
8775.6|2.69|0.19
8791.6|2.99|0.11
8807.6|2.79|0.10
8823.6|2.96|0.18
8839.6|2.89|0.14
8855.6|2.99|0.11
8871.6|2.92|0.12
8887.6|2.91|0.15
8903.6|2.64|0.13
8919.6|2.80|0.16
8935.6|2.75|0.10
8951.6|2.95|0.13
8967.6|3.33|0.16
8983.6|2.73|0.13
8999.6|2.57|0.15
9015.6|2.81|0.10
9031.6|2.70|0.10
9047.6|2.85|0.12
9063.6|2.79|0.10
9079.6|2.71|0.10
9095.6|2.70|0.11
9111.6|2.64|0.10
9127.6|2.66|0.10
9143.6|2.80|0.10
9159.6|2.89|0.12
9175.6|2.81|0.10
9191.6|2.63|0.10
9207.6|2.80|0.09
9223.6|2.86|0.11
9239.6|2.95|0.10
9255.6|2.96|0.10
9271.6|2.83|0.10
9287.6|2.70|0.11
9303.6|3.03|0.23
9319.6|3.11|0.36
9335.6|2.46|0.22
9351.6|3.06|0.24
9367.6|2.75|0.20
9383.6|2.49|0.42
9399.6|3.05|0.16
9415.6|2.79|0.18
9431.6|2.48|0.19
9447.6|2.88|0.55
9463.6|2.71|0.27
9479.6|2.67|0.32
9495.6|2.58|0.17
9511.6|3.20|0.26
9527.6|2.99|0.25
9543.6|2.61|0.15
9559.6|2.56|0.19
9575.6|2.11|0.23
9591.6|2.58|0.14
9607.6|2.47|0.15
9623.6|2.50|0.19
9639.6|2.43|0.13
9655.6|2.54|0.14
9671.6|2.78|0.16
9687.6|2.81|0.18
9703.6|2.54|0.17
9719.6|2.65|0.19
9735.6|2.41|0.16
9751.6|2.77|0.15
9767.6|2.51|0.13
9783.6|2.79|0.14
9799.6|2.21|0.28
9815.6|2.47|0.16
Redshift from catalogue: 0.342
